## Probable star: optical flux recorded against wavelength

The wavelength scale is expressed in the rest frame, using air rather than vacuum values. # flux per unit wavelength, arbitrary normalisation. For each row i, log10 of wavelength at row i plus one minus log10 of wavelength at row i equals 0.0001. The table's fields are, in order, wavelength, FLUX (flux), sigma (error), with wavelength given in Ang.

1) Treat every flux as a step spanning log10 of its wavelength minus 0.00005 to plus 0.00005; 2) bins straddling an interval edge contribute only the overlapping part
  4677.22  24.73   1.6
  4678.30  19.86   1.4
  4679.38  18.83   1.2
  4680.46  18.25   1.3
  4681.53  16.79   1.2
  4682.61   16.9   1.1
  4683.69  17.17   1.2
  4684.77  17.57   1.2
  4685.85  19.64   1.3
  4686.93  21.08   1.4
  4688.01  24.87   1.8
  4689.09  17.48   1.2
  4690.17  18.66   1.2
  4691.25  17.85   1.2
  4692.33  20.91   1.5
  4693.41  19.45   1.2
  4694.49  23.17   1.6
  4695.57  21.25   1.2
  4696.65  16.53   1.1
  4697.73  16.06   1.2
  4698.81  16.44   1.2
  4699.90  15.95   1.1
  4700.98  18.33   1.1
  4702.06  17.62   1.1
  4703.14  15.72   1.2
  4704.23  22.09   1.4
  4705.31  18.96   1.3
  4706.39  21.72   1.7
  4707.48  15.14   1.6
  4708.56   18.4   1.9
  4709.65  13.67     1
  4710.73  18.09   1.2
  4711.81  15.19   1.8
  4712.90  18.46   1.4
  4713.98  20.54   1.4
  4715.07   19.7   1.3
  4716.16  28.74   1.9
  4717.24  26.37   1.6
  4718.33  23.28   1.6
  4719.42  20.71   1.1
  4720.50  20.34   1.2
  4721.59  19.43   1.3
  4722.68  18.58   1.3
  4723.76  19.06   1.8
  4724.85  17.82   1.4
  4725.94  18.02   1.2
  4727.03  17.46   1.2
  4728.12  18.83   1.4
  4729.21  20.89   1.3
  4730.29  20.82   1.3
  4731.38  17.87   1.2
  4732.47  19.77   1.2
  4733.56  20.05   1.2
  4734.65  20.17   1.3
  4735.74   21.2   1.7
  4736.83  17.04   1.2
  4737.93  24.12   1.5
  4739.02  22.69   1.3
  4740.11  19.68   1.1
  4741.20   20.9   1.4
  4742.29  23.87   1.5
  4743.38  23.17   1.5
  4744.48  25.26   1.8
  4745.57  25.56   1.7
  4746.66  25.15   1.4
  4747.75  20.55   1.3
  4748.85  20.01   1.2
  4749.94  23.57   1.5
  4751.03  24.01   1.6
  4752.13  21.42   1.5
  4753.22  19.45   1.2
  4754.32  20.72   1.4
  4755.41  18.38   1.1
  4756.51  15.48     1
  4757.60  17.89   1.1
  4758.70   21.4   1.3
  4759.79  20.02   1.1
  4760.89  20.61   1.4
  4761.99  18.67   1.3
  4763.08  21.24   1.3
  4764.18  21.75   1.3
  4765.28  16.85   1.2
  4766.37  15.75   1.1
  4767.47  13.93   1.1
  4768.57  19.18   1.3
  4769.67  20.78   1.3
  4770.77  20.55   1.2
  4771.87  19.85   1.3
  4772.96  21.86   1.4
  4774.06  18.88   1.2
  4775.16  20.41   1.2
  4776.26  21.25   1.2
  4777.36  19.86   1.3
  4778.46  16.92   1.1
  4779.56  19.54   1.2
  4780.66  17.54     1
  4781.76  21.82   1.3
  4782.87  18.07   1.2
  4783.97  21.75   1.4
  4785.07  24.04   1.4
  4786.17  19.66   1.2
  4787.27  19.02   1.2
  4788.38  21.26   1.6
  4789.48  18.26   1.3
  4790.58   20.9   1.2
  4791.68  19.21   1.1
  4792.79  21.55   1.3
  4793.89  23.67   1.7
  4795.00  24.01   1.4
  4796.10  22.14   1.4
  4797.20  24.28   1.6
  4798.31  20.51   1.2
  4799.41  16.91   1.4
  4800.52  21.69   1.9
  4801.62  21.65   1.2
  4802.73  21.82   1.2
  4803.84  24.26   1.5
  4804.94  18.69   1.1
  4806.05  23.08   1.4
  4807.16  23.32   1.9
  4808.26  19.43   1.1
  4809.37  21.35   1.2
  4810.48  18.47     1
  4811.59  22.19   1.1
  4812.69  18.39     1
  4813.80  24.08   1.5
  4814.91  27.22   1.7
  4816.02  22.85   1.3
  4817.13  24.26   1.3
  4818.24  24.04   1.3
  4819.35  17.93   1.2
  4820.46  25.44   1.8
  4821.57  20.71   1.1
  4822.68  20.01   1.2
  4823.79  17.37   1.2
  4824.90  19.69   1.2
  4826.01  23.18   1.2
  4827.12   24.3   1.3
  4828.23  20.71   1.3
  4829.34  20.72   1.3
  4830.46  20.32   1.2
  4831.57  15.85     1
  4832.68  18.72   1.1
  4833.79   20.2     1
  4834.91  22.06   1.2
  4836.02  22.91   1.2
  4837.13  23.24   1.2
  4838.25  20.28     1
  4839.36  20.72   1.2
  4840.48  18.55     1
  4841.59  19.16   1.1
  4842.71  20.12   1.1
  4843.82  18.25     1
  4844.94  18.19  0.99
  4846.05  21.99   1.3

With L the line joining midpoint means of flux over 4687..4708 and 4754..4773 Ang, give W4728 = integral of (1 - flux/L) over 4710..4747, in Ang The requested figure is -3.5 Ang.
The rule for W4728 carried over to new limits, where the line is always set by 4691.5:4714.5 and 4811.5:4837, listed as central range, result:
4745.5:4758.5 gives -0.87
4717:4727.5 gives -0.66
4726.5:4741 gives -0.75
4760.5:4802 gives 0.39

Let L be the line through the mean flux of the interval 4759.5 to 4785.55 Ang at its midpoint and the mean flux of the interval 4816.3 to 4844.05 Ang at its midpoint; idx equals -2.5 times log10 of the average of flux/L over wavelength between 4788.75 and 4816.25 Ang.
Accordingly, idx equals -0.070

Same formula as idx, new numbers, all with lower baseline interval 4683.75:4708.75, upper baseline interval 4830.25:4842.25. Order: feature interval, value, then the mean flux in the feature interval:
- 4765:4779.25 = 0.034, 19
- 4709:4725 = -0.054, 20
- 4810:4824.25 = -0.094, 21.8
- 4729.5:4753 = -0.128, 21.7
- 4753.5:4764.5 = -0.006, 19.6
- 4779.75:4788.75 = -0.034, 20.3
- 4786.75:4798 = -0.086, 21.4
